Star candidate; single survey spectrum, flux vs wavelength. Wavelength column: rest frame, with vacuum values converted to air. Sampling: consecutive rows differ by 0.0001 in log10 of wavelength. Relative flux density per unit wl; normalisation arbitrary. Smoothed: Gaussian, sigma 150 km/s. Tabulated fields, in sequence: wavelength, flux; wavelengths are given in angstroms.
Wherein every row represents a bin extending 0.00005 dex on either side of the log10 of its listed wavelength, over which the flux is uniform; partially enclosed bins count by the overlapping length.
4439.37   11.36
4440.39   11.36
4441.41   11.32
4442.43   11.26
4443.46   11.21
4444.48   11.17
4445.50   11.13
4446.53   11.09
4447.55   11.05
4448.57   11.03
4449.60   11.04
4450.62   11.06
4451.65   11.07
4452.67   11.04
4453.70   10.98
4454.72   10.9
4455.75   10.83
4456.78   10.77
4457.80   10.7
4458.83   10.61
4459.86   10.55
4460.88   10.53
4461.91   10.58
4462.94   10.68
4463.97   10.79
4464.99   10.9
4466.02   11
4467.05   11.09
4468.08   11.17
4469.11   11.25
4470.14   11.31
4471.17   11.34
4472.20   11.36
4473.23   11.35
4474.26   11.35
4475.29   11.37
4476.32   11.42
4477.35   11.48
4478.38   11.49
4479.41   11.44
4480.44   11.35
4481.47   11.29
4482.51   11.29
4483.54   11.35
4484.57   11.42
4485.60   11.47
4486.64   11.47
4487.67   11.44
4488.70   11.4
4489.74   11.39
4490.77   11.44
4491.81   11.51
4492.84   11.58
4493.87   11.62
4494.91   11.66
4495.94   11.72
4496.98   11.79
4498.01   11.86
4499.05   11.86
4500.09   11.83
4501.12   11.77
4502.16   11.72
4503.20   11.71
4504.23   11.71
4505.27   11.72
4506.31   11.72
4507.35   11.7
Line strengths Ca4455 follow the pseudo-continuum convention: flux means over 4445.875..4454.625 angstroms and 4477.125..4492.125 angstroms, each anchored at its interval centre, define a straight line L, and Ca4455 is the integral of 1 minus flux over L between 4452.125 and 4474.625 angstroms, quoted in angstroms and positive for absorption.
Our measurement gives 0.46 angstroms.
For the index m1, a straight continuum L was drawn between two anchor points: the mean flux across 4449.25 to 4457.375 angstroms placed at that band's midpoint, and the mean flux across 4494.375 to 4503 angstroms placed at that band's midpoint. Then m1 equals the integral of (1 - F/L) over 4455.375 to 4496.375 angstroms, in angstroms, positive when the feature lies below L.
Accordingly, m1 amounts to 0.5 angstroms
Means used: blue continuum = 11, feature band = 11.2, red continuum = 11.8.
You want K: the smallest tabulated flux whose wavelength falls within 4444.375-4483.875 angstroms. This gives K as 10.53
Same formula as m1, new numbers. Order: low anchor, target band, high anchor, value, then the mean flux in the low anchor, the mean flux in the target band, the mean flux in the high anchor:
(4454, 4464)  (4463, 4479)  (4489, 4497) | -0.3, 10.7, 11.2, 11.6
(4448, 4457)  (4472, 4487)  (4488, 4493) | -0.1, 11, 11.4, 11.5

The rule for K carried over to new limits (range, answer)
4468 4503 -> 11.17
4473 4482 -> 11.29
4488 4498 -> 11.39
